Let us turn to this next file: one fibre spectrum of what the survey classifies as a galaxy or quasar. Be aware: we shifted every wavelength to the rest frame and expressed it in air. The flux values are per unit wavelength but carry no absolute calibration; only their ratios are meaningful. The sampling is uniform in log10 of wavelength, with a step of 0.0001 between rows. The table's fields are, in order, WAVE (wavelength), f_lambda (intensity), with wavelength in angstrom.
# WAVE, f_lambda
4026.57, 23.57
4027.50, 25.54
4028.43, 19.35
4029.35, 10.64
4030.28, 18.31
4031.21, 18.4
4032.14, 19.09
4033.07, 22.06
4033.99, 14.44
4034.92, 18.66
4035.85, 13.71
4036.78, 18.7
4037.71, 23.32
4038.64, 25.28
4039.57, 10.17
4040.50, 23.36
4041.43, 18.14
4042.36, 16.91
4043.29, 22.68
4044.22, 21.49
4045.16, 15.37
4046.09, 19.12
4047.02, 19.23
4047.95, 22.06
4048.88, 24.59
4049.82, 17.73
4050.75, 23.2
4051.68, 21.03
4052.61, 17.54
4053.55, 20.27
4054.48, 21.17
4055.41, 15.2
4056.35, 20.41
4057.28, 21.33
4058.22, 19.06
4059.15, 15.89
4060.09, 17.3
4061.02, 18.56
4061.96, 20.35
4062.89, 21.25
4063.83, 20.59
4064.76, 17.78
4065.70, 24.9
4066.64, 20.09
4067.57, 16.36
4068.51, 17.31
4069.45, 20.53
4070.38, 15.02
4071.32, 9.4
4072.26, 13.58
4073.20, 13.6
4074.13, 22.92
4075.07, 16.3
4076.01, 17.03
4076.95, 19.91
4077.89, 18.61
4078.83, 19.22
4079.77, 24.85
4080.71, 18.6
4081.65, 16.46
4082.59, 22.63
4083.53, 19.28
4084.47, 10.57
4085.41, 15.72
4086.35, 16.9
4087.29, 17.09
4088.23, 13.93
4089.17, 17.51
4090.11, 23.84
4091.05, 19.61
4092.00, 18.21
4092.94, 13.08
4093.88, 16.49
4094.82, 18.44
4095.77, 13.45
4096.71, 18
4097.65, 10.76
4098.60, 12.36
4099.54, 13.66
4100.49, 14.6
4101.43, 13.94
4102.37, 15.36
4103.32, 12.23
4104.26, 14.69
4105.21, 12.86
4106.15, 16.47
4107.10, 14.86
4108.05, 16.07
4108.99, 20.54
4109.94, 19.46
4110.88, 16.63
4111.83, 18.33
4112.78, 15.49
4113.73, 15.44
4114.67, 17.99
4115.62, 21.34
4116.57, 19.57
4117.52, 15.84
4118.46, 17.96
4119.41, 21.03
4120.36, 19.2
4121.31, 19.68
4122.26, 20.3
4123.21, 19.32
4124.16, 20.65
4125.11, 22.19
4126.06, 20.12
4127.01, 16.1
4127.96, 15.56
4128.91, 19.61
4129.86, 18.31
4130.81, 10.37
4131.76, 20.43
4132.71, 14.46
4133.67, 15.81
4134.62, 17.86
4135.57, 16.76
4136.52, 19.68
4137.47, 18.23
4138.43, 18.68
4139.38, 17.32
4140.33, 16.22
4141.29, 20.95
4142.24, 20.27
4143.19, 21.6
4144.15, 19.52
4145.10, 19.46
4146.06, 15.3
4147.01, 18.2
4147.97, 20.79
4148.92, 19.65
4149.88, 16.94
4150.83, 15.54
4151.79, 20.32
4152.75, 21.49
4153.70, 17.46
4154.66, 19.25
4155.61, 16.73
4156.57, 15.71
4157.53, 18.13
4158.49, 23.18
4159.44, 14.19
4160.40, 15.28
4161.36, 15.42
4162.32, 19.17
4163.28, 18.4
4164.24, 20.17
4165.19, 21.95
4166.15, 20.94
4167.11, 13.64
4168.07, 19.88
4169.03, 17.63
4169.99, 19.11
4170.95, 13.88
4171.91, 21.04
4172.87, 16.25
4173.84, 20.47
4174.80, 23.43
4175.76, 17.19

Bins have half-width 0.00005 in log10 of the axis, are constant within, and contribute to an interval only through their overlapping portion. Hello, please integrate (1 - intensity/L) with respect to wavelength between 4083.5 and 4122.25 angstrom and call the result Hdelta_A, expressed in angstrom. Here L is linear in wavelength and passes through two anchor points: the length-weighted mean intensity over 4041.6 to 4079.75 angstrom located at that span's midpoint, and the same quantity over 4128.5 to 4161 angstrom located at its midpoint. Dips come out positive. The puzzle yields 4.0 angstrom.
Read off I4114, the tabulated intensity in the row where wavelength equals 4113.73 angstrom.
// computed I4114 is 15.44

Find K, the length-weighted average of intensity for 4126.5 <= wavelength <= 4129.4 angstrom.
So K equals 17.1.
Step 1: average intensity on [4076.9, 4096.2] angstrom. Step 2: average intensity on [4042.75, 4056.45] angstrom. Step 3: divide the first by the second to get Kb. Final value 0.9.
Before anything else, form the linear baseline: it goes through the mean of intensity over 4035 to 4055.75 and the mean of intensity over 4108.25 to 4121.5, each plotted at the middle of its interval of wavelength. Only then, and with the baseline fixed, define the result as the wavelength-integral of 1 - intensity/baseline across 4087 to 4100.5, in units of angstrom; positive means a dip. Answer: 1.9 angstrom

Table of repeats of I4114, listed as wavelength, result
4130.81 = 10.37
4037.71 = 23.32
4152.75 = 21.49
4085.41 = 15.72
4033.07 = 22.06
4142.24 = 20.27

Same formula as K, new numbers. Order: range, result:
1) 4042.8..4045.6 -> 19.8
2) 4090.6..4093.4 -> 16.9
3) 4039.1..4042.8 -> 17.2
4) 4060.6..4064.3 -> 20.2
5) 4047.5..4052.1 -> 21.7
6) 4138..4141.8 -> 18.3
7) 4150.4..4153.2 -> 19.1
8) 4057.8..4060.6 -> 17.4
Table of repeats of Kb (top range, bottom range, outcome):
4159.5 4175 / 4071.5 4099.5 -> 1.07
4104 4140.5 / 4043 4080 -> 0.93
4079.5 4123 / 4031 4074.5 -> 0.90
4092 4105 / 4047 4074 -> 0.77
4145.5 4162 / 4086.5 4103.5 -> 1.13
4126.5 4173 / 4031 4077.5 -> 0.96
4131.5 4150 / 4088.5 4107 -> 1.19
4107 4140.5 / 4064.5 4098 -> 1.03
